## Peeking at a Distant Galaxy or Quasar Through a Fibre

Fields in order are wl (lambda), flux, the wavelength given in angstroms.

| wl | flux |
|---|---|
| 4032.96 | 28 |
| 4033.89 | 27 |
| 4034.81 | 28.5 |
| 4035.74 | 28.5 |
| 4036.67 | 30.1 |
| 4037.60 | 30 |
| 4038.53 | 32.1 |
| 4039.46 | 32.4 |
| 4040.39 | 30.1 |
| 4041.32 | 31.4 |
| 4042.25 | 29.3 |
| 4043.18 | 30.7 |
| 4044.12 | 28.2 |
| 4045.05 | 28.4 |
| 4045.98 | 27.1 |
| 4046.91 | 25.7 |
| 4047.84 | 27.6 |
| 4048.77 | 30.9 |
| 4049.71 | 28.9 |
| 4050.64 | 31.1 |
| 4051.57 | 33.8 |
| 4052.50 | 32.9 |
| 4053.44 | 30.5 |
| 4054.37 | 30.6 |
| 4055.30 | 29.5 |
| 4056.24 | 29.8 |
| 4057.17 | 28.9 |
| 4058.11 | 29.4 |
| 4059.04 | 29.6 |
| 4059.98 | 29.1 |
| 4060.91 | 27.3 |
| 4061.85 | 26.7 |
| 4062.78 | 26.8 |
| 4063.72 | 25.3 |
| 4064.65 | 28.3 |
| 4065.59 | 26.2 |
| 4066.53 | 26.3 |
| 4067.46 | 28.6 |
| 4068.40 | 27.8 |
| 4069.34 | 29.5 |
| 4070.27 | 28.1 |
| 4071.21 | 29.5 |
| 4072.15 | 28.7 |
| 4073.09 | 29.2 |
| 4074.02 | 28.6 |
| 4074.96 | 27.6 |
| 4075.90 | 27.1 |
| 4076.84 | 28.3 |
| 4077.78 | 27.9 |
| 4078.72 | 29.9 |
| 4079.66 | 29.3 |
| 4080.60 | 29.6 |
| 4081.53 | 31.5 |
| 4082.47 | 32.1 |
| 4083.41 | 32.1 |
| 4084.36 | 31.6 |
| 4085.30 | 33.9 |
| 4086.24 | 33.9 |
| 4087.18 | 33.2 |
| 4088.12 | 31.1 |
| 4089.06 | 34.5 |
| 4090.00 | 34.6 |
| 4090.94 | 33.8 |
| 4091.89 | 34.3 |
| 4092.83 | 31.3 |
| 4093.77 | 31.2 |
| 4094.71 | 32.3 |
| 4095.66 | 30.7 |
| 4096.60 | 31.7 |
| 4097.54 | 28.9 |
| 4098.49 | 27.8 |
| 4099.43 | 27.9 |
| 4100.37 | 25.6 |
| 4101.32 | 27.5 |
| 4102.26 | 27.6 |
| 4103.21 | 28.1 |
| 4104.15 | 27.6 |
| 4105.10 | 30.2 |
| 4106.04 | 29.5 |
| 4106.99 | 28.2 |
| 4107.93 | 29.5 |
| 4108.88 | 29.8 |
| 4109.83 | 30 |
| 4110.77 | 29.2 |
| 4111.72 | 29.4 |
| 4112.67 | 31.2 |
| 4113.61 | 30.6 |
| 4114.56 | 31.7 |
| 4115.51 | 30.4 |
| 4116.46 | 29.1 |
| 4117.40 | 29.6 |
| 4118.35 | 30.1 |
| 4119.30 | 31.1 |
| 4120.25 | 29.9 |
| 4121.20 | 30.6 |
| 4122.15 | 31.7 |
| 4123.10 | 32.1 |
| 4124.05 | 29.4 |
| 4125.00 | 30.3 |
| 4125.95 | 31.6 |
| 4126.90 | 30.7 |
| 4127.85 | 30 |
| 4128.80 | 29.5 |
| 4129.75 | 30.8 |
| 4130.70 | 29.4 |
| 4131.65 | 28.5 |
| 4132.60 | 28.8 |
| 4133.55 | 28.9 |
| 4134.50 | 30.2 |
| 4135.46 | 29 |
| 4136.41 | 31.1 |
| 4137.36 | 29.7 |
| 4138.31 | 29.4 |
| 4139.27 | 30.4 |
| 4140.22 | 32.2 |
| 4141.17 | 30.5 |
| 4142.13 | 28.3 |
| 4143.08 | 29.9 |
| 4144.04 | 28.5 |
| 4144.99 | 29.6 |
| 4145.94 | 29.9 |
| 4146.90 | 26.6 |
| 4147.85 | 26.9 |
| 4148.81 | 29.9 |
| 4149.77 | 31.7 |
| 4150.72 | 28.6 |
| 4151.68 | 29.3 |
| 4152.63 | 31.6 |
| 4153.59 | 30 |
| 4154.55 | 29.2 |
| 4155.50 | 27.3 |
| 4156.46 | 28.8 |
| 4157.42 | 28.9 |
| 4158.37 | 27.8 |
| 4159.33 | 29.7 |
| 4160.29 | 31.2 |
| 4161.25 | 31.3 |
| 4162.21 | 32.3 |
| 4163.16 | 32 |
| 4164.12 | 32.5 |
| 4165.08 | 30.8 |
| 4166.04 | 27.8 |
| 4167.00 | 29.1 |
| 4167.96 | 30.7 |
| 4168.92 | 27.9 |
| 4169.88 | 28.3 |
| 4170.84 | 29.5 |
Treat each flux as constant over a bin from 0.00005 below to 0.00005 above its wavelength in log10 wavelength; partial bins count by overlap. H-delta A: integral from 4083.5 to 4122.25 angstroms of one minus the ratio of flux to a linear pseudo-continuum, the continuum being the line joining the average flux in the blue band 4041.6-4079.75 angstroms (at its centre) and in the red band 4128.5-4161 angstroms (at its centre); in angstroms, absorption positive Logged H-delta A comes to -1.9 angstroms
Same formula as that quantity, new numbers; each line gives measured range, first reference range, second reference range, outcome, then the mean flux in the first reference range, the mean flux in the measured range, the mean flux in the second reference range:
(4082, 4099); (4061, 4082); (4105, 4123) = -1.8 angstroms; 28.2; 32.1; 30.1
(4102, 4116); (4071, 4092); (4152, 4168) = 0.5 angstroms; 30.9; 29.5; 30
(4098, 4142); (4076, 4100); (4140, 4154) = 0.9 angstroms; 31.3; 29.7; 29.5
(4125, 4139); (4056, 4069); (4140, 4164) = -0.3 angstroms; 27.8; 29.9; 29.7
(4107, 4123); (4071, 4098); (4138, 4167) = 0.1 angstroms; 31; 30.2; 29.8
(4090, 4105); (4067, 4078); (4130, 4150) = -0.6 angstroms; 28.4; 29.9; 29.5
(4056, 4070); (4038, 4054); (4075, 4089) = 1.1 angstroms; 30.1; 28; 30.8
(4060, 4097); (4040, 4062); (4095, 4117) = -0.8 angstroms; 29.5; 30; 29.3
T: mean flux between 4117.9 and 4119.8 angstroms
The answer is 30.5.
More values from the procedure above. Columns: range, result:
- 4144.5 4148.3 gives 28.3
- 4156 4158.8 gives 28.6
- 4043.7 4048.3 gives 27.4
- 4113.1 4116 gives 30.9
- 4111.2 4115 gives 30.7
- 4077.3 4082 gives 29.7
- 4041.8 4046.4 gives 28.7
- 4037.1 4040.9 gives 31.1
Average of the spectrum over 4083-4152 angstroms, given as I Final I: 30.2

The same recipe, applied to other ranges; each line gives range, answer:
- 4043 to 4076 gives 28.7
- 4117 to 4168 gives 29.9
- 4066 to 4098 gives 30.5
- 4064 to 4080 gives 28.2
